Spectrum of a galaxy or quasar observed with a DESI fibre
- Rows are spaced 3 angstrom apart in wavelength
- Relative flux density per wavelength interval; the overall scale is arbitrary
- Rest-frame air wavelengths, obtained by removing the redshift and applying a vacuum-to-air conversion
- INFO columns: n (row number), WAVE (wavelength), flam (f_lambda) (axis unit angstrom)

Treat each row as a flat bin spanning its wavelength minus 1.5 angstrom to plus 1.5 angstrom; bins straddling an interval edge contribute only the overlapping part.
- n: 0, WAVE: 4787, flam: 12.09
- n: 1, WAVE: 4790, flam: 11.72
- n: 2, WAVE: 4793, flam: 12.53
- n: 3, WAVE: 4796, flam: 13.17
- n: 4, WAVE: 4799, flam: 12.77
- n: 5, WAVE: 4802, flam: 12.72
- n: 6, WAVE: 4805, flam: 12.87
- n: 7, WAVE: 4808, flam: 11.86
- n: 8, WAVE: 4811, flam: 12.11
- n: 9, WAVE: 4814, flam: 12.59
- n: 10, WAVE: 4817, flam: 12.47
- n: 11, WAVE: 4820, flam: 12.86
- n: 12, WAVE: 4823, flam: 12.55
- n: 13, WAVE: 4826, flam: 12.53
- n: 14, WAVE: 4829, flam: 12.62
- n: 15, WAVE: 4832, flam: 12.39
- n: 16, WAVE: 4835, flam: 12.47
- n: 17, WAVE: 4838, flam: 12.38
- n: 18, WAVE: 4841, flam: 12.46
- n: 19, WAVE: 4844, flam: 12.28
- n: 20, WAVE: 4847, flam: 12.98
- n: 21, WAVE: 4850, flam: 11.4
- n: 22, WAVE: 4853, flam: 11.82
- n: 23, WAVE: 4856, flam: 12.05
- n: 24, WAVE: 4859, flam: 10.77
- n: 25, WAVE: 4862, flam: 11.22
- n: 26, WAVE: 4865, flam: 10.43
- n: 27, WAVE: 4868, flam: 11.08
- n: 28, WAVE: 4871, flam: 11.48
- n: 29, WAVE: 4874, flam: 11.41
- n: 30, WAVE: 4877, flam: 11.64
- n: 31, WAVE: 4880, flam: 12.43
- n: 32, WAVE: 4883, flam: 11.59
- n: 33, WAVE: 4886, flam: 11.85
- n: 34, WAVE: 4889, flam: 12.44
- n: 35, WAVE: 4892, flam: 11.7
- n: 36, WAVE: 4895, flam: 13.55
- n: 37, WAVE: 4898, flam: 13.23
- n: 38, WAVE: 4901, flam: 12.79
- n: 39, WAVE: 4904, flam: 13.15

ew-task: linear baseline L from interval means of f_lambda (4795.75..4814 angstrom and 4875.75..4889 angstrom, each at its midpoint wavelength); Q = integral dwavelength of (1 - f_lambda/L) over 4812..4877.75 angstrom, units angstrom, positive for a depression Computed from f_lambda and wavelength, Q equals 1.3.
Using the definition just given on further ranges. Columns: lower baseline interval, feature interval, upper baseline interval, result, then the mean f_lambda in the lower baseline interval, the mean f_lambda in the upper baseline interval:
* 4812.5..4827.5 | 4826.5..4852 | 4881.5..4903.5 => 0.4 angstrom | 12.6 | 12.5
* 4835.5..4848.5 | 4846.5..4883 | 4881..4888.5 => 1.9 angstrom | 12.5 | 11.9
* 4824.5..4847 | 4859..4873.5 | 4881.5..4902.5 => 1.6 angstrom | 12.5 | 12.4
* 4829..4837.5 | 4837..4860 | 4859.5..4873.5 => -0.4 angstrom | 12.5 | 11.1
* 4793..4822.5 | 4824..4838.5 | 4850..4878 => -0.5 angstrom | 12.6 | 11.3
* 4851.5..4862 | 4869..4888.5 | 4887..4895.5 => 0.5 angstrom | 11.5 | 12.4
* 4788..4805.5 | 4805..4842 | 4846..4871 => -1.1 angstrom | 12.6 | 11.4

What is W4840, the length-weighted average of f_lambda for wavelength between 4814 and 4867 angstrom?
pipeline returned 12.1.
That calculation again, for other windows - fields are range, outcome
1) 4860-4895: 11.6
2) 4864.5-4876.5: 11.2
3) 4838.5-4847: 12.5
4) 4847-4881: 11.5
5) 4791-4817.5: 12.6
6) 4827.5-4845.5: 12.4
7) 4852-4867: 11.2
